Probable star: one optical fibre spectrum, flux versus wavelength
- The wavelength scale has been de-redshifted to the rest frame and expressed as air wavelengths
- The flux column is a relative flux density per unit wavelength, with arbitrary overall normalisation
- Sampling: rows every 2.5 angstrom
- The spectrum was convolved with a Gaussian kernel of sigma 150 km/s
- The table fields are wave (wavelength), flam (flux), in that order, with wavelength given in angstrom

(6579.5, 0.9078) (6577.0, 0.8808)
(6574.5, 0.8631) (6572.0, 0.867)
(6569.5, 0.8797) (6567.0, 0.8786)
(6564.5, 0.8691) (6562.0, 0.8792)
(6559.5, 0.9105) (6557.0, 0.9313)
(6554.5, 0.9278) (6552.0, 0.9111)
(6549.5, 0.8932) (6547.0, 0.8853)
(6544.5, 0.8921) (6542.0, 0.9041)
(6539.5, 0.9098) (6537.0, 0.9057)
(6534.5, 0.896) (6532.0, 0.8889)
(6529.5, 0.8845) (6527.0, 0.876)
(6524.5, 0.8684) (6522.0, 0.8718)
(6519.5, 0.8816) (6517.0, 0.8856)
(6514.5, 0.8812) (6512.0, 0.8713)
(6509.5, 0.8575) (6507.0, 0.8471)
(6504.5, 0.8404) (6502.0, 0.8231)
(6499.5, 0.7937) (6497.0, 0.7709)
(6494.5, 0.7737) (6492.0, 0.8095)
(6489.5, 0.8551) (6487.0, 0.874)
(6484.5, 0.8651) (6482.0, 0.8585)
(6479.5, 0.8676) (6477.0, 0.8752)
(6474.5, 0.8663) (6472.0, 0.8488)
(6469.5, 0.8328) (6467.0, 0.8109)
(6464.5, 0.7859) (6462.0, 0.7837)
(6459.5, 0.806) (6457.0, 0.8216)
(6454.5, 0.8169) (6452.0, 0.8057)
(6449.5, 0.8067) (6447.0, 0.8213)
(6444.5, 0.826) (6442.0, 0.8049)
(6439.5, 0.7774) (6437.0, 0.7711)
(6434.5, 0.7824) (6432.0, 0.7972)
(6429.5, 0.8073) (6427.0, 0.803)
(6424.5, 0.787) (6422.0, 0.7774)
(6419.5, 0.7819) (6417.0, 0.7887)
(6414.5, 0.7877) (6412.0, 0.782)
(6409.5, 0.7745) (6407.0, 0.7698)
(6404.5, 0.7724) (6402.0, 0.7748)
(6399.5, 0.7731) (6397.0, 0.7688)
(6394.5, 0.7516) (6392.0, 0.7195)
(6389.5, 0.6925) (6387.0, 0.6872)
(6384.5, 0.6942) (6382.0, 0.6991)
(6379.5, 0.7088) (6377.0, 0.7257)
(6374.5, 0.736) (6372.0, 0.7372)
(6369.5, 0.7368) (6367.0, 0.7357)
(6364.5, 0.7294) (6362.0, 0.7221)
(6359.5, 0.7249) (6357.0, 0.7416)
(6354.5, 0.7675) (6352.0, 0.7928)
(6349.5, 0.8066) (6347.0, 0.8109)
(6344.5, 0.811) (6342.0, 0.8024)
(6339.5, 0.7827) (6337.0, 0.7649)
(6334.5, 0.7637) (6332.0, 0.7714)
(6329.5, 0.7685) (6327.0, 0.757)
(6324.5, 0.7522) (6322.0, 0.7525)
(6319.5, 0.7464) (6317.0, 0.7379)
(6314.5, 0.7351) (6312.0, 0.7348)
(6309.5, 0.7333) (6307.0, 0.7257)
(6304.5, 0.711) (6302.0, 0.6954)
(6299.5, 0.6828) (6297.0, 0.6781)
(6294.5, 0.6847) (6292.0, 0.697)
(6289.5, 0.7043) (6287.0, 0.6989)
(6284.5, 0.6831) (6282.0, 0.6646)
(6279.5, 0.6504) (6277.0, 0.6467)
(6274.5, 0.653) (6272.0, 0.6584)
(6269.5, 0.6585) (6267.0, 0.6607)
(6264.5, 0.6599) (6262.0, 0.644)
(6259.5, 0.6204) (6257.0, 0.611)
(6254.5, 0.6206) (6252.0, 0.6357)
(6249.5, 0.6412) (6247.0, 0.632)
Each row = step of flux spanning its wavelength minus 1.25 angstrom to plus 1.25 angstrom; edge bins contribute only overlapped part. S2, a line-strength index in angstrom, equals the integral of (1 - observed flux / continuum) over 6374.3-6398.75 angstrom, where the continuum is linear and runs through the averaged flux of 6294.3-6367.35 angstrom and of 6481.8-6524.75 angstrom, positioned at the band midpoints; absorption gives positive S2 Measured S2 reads 1.9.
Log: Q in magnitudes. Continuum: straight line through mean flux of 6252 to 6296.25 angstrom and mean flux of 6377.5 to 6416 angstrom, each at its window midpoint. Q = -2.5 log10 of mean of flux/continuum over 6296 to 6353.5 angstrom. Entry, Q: -0.09 mag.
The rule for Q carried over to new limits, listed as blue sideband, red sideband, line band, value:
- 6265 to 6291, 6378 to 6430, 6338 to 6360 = -0.10 mag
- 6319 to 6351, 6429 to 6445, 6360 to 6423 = 0.06 mag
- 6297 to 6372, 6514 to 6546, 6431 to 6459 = 0.03 mag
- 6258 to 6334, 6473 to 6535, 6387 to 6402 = 0.05 mag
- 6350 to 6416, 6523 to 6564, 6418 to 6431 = -0.01 mag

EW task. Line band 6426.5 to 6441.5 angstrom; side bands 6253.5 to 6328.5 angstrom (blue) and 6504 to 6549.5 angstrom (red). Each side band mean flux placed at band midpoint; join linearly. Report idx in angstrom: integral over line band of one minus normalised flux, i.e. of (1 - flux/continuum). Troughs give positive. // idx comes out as 0.30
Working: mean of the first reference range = 0.689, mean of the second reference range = 0.881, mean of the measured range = 0.79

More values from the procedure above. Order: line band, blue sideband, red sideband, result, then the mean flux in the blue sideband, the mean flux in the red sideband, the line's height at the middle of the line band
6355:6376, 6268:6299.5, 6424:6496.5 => 0.18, 0.673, 0.819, 0.741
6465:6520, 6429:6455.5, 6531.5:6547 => 0.51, 0.801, 0.899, 0.852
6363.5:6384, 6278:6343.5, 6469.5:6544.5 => 1.18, 0.726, 0.86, 0.769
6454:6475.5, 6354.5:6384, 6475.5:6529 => -0.07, 0.728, 0.85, 0.816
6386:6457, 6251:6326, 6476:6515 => 0.47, 0.685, 0.841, 0.785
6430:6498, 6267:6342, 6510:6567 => 1.28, 0.714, 0.891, 0.835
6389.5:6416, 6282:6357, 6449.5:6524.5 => 0.85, 0.742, 0.837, 0.789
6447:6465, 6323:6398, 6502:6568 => 0.39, 0.749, 0.885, 0.823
